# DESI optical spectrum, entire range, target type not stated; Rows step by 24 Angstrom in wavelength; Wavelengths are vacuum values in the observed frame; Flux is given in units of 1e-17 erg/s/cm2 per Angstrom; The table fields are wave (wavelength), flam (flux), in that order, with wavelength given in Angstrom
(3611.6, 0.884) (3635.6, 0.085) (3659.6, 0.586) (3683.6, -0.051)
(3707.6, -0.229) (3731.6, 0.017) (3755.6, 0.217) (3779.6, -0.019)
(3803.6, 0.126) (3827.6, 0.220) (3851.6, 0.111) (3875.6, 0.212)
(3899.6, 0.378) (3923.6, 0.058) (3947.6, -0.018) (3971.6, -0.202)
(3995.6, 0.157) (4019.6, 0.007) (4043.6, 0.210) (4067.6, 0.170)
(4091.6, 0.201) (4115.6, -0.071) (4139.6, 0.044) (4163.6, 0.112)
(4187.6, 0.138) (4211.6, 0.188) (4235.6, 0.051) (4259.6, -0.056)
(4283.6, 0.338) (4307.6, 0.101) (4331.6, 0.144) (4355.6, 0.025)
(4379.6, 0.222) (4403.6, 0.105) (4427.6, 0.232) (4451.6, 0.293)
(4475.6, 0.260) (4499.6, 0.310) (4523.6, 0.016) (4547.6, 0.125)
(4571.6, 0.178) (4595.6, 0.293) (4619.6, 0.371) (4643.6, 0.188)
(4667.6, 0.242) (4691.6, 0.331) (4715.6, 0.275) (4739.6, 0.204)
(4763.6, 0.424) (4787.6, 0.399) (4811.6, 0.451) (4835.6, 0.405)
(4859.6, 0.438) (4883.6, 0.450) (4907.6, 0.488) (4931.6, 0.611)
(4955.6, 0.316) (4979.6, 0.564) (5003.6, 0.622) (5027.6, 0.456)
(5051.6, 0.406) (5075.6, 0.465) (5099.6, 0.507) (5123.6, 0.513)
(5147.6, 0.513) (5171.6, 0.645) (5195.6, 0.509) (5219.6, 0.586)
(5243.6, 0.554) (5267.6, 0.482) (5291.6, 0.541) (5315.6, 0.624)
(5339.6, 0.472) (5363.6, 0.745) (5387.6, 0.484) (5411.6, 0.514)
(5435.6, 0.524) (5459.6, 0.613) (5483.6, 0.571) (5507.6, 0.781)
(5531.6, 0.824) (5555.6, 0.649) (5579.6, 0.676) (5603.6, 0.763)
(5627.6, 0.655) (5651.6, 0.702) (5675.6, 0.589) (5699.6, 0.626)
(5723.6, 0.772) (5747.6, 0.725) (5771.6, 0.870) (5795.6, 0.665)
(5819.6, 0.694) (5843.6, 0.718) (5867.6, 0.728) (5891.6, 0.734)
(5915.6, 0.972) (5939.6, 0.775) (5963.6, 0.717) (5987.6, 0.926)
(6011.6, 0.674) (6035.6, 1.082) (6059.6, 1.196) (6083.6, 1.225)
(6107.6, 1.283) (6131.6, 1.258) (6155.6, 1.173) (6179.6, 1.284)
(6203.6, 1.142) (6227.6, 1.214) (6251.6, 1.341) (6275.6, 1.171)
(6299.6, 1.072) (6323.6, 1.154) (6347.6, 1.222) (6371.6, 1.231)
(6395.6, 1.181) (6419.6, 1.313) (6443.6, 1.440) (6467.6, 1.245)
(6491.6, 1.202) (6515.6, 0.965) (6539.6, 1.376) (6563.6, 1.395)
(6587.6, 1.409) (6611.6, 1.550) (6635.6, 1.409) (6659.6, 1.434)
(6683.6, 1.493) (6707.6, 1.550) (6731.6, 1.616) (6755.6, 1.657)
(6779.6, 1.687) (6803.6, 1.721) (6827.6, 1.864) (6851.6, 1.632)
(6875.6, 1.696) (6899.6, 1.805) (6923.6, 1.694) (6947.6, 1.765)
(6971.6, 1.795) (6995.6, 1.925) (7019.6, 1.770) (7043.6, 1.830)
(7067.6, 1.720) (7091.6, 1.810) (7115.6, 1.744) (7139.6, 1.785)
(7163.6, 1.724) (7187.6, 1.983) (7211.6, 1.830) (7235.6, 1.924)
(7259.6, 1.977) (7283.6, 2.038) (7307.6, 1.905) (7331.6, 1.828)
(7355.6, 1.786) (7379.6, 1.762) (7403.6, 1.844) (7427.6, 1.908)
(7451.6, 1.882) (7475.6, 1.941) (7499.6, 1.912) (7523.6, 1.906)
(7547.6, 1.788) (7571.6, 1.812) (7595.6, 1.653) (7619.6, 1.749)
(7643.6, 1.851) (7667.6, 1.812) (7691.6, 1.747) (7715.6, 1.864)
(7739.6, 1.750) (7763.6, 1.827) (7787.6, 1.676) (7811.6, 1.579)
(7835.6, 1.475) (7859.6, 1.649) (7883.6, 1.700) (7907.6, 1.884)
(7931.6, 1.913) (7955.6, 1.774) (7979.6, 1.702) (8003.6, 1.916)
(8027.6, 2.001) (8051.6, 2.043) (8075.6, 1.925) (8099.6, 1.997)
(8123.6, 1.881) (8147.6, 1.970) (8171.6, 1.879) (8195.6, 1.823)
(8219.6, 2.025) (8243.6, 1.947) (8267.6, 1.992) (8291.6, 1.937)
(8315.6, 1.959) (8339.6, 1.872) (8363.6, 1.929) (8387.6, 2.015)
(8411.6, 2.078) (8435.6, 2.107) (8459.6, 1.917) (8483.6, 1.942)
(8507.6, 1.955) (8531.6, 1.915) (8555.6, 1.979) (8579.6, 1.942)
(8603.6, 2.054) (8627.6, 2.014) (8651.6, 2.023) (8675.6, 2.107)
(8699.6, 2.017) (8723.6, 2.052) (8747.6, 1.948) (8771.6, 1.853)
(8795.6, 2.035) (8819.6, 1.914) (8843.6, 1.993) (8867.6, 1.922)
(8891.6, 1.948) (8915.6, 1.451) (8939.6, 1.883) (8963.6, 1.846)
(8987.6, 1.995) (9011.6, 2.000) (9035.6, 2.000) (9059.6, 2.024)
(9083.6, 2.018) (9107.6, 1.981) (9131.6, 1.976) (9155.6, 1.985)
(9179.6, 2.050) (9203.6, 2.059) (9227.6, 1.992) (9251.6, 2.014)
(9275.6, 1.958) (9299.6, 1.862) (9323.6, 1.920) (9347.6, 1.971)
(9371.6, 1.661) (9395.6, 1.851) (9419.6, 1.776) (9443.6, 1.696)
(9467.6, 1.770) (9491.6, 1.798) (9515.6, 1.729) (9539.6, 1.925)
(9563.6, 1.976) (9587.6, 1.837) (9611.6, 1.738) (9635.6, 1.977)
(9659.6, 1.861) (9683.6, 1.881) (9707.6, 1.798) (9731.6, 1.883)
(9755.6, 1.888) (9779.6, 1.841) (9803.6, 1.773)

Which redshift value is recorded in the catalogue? 0.51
